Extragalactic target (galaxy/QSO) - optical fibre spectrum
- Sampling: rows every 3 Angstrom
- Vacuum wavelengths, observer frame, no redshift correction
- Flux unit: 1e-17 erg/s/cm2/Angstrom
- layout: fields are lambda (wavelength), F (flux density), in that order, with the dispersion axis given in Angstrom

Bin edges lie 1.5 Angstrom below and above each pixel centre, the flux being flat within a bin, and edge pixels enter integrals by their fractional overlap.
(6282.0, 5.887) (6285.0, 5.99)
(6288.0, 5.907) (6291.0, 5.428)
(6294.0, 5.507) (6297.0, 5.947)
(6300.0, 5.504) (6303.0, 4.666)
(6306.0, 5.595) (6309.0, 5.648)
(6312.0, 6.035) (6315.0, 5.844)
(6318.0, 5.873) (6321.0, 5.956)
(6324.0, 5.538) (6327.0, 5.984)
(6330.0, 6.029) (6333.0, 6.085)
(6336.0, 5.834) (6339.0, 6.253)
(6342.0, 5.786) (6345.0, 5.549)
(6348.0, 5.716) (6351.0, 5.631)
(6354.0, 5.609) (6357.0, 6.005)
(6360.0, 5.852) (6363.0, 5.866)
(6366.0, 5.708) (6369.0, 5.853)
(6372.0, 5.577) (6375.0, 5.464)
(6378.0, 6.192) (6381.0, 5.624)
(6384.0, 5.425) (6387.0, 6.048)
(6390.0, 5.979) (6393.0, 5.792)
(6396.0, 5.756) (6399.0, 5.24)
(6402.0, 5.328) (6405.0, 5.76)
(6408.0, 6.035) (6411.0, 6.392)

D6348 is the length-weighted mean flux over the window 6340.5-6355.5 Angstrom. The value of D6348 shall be 5.66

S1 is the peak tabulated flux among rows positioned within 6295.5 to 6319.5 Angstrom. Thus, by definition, 6.035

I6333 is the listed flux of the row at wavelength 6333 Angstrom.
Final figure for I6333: 6.085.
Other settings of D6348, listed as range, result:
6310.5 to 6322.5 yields 5.93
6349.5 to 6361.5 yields 5.77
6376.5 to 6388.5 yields 5.82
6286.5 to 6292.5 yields 5.67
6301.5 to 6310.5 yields 5.3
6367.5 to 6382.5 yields 5.74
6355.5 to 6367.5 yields 5.86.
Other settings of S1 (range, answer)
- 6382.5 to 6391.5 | 6.048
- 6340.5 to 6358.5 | 6.005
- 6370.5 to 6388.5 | 6.192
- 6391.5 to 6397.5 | 5.792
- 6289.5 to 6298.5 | 5.947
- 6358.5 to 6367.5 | 5.866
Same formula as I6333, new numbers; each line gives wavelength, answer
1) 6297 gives 5.947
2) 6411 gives 6.392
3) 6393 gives 5.792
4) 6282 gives 5.887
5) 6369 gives 5.853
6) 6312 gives 6.035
